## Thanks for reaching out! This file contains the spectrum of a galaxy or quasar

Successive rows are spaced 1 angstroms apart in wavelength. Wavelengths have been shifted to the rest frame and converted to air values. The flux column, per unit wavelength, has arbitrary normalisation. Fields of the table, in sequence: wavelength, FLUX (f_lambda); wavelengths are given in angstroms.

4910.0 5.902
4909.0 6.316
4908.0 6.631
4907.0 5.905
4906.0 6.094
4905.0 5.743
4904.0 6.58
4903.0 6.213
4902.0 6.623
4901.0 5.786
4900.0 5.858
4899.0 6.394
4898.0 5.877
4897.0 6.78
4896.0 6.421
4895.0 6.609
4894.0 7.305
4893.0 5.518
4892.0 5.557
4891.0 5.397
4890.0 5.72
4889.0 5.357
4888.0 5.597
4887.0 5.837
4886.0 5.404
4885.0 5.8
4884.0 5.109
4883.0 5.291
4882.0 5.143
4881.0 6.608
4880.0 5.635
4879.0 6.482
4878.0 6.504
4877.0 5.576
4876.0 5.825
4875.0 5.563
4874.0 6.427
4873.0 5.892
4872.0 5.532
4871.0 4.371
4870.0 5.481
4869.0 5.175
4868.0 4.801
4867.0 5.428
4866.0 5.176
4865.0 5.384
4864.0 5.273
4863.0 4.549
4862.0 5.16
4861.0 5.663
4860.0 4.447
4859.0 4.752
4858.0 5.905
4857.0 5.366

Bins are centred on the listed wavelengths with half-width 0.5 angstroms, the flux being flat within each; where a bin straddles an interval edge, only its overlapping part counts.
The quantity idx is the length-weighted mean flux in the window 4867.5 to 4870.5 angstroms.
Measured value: 5.15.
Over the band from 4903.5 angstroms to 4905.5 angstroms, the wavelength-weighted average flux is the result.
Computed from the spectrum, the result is 6.16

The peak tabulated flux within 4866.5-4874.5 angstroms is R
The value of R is 6.427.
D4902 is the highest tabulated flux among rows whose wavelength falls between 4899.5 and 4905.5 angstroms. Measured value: 6.623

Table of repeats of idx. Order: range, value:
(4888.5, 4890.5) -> 5.54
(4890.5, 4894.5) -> 5.94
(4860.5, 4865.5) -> 5.21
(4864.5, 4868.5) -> 5.2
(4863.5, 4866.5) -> 5.28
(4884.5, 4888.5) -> 5.66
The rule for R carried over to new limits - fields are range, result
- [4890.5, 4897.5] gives 7.305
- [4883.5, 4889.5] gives 5.837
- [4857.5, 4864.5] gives 5.905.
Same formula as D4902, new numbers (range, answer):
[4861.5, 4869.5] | 5.428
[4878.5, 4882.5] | 6.608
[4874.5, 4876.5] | 5.825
